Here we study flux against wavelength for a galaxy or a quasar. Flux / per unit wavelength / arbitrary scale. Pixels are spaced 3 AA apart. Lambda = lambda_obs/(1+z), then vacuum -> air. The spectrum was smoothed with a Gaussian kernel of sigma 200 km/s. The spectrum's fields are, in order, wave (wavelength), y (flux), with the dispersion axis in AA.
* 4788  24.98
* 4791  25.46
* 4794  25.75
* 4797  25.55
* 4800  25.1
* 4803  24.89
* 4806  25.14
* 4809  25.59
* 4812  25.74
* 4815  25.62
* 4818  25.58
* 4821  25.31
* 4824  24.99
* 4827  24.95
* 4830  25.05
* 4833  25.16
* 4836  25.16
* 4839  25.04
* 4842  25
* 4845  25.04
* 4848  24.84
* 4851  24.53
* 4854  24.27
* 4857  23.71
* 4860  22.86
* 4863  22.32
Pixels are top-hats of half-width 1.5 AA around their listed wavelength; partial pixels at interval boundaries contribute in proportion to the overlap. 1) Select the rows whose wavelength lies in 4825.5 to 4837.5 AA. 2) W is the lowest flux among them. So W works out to 24.95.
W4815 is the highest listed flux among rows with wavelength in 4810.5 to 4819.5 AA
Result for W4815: 25.74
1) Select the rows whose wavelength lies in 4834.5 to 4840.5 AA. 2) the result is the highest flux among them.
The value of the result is 25.16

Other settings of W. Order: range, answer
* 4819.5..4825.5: 24.99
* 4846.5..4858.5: 23.71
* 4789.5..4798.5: 25.46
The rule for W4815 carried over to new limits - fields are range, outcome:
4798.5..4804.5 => 25.1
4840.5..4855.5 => 25.04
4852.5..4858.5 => 24.27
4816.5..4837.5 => 25.58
